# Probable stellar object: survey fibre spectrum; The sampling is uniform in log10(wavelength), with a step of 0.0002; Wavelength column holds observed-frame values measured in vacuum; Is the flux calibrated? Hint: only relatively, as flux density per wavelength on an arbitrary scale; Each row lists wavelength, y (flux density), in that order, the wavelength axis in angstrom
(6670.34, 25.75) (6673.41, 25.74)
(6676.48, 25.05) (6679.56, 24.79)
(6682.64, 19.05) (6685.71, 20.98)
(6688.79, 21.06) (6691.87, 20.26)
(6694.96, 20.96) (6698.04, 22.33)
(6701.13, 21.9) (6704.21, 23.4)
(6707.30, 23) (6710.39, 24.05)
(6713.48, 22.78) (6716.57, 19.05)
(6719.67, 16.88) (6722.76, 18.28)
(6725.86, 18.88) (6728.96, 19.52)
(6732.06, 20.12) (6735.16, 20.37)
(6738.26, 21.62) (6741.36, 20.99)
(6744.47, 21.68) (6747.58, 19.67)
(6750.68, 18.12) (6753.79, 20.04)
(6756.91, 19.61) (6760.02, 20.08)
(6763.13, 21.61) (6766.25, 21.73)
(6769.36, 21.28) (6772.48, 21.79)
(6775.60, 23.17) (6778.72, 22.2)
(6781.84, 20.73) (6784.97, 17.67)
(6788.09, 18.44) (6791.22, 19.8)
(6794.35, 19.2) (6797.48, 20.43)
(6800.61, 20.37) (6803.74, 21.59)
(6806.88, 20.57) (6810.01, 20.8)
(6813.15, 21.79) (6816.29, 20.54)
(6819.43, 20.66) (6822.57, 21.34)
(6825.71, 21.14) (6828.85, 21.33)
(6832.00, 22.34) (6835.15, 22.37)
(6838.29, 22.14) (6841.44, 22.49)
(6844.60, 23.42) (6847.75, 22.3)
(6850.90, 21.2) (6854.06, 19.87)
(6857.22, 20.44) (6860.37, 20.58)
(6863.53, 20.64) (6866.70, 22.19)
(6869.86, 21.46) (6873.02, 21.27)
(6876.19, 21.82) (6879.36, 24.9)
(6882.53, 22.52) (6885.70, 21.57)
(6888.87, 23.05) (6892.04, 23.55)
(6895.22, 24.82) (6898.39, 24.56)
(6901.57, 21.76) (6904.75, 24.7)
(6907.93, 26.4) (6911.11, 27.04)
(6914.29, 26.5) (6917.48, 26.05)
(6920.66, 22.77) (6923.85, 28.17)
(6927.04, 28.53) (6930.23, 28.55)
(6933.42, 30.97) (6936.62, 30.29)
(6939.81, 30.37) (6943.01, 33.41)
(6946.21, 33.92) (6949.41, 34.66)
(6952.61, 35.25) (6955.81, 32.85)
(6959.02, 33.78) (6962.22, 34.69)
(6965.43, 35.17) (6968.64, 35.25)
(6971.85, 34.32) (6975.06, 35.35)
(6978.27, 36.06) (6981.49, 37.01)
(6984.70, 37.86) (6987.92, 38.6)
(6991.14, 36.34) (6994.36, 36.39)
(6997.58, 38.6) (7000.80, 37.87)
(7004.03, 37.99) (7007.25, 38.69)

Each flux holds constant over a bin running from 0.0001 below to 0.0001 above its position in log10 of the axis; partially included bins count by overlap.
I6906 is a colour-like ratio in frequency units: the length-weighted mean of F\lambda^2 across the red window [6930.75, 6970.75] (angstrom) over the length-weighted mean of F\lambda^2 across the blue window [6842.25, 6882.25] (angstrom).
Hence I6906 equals 1.57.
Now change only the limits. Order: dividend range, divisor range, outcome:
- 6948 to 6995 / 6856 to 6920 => 1.56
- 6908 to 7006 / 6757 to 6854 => 1.64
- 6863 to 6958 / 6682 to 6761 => 1.37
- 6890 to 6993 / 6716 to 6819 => 1.61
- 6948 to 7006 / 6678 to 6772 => 1.86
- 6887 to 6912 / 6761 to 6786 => 1.19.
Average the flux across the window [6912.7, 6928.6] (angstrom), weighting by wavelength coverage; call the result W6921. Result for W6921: 26.4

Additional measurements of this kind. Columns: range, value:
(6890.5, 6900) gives 24.3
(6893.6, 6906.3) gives 24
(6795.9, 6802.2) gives 20.4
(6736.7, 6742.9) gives 21.3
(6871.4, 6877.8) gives 21.5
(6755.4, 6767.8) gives 20.8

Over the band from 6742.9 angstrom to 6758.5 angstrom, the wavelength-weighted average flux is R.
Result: 19.8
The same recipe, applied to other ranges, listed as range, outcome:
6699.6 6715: 23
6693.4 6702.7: 21.7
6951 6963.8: 34.2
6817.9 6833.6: 21.4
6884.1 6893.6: 22.7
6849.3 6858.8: 20.5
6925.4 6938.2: 29.6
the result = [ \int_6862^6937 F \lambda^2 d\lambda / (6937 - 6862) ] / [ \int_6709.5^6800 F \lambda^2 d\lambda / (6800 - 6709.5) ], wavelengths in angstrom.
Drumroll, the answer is 1.3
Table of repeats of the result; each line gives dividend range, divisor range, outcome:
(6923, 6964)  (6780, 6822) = 1.65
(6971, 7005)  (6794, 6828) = 1.87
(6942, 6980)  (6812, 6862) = 1.67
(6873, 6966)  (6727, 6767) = 1.44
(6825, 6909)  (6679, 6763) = 1.13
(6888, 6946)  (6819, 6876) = 1.28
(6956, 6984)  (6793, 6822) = 1.78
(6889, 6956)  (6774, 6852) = 1.38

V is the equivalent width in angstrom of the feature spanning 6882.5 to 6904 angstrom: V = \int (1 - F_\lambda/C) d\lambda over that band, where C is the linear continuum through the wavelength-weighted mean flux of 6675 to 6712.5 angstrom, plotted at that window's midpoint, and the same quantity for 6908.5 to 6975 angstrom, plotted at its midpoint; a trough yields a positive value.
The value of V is 4.5 angstrom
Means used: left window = 22.2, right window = 31.2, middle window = 23.2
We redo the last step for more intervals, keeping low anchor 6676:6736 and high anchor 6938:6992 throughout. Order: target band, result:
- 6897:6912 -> 3.3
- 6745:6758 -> 2.2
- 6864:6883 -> 4.9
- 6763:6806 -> 7.8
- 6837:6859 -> 5.4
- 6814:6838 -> 5.3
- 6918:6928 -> 2.0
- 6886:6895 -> 2.2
